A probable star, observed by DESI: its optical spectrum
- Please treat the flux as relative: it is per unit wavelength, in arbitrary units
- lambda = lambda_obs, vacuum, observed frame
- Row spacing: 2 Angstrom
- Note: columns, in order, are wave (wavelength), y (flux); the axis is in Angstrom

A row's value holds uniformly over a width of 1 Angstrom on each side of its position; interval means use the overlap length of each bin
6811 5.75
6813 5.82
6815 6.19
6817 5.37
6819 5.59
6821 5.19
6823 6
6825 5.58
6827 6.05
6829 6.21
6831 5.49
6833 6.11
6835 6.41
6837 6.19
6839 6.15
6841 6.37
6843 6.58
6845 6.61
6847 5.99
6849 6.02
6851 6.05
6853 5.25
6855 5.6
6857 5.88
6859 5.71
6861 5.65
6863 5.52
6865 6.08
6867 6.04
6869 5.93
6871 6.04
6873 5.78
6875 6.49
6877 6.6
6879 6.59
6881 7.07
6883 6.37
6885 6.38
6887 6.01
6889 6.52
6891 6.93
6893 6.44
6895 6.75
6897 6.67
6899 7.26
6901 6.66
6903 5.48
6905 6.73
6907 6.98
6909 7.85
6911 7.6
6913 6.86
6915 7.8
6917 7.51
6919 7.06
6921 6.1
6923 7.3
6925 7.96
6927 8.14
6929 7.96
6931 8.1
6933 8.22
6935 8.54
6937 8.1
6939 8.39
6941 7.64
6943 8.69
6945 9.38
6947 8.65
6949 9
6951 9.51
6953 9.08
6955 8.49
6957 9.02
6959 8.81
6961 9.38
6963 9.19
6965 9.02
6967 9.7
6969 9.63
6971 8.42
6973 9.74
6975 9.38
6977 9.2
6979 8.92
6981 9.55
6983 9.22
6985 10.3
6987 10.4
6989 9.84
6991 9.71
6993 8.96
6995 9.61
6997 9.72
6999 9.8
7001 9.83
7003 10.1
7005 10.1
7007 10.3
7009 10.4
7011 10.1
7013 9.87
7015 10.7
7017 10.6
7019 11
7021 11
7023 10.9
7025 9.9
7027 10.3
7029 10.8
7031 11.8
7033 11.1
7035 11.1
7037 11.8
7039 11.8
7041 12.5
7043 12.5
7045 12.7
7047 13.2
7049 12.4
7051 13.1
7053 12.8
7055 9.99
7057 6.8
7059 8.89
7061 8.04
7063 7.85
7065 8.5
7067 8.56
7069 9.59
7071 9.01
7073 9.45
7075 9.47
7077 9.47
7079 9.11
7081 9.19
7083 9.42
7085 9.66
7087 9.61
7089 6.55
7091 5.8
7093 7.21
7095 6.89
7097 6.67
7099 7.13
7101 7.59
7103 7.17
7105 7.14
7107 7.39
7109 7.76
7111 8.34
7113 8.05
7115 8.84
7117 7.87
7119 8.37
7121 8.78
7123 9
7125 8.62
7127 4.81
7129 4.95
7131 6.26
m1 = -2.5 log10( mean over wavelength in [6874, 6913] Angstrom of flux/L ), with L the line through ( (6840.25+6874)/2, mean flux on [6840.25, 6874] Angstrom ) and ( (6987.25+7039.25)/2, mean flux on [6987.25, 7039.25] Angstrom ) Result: 0.04 mag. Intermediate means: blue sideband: 5.94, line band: 6.71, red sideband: 10.4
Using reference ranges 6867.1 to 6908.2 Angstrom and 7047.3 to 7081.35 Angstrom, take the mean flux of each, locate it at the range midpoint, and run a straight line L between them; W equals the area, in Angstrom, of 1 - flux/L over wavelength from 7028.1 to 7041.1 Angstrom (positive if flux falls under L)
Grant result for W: -3.4 Angstrom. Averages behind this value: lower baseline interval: 6.48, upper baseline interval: 9.62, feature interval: 11.5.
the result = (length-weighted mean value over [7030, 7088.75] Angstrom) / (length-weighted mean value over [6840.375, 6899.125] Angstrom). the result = 1.65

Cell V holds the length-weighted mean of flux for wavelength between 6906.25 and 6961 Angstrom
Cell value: 8.13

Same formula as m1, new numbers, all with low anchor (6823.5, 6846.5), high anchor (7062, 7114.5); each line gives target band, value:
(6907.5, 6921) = -0.084 mag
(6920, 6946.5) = -0.161 mag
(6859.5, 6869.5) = 0.099 mag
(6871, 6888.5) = 0.020 mag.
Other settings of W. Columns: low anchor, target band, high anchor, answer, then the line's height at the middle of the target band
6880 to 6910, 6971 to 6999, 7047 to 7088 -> -4.53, 8.22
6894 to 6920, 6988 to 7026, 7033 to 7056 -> 2.14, 10.7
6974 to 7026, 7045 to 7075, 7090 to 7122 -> -4.58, 8.61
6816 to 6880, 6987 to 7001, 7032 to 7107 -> -2.43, 8.25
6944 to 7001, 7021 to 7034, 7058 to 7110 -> -3.01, 8.78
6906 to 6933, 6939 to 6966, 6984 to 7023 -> -1.11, 8.54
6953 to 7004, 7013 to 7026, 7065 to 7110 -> -2.41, 8.96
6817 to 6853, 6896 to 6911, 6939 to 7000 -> 1.57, 7.65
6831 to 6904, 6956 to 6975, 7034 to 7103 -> -3.40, 7.82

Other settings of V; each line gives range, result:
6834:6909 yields 6.29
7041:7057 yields 12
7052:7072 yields 9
